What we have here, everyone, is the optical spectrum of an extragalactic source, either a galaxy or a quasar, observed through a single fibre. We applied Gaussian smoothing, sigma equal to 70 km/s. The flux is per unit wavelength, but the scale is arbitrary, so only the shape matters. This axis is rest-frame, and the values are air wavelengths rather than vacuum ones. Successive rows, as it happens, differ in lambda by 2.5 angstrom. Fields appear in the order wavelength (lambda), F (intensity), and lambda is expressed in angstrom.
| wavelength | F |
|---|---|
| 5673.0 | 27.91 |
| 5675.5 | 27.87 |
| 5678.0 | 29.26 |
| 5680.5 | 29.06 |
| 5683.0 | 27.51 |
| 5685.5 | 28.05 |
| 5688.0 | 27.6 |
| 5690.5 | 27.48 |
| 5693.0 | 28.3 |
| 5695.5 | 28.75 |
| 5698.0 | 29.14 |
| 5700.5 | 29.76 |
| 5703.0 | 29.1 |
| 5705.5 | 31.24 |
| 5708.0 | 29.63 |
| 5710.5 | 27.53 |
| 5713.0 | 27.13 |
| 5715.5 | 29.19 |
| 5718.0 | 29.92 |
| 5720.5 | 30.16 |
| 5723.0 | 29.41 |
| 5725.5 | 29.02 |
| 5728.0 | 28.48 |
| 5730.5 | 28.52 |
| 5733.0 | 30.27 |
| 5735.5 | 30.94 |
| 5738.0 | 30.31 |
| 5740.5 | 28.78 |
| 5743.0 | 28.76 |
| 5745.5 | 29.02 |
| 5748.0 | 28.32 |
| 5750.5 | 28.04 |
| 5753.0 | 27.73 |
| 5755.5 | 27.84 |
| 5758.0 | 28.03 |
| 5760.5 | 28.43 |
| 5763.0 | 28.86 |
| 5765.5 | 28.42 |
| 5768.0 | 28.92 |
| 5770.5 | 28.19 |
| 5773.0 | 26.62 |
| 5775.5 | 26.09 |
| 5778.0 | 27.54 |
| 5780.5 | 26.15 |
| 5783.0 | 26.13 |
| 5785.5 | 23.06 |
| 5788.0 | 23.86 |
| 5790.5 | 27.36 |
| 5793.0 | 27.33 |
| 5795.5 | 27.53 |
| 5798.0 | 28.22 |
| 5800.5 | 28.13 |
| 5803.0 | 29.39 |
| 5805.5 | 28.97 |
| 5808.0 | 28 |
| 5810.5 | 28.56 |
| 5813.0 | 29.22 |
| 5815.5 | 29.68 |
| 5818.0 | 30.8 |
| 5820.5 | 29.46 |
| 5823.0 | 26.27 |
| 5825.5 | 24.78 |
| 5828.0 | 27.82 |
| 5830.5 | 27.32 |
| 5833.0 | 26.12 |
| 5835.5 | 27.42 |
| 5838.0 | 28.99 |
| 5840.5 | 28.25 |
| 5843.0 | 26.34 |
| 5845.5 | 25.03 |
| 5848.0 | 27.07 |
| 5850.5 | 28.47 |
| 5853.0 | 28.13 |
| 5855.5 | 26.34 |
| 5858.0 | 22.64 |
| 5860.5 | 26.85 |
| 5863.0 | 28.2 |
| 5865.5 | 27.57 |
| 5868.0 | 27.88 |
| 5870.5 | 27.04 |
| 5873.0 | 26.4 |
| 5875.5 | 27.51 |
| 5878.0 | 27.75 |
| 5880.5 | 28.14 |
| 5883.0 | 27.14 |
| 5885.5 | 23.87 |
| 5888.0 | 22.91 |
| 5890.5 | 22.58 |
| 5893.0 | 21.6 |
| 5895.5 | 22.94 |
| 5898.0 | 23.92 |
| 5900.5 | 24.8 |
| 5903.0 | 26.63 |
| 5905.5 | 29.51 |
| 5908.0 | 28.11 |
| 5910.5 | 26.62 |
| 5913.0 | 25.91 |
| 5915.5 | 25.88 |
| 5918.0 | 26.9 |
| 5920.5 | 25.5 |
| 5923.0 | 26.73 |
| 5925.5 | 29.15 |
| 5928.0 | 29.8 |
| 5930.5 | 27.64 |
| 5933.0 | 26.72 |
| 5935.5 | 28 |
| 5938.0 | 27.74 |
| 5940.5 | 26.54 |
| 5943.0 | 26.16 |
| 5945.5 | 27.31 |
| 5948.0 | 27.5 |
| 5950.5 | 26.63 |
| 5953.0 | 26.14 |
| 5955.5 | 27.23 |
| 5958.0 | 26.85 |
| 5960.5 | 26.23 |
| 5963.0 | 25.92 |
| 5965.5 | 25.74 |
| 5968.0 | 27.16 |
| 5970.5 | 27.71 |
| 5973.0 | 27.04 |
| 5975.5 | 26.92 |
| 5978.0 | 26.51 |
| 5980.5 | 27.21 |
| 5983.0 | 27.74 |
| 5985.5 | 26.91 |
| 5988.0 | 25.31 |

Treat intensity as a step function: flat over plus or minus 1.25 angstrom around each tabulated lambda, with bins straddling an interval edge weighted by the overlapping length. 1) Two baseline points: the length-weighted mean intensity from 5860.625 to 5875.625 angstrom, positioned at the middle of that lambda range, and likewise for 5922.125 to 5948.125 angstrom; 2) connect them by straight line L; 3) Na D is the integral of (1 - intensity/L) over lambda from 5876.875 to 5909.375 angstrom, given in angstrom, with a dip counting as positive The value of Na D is 2.5 angstrom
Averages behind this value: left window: 27.4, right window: 27.6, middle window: 25.4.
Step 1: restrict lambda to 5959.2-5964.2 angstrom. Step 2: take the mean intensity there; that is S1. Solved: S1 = 26.1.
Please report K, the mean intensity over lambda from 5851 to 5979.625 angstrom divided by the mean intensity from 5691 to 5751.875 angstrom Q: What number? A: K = 0.91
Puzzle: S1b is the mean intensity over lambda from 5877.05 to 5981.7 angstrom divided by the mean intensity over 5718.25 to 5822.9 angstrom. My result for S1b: 0.9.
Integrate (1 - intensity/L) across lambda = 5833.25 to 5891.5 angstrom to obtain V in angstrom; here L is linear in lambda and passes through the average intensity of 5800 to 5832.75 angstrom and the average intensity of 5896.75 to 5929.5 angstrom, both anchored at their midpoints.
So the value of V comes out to 2.07 angstrom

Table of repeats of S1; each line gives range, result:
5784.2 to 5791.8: 24.8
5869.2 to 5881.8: 27.4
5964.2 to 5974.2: 26.9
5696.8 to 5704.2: 29.3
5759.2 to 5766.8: 28.6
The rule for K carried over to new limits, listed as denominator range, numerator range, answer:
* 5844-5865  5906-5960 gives 1.02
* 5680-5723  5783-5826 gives 0.96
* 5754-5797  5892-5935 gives 0.98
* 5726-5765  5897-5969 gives 0.93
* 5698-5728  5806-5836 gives 0.96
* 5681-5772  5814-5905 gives 0.92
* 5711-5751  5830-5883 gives 0.93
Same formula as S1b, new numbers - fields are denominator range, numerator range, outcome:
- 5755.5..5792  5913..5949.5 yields 1.01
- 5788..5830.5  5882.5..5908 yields 0.88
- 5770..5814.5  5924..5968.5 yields 1.00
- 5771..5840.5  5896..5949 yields 0.98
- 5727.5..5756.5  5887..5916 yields 0.87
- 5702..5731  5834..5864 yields 0.93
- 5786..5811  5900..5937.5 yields 0.99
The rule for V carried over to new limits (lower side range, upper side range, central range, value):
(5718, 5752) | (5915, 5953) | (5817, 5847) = 1.0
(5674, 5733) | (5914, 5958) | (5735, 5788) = 1.2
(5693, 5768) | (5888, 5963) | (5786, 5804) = 0.6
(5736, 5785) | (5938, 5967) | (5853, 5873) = 0.4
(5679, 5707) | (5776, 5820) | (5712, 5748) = -1.2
